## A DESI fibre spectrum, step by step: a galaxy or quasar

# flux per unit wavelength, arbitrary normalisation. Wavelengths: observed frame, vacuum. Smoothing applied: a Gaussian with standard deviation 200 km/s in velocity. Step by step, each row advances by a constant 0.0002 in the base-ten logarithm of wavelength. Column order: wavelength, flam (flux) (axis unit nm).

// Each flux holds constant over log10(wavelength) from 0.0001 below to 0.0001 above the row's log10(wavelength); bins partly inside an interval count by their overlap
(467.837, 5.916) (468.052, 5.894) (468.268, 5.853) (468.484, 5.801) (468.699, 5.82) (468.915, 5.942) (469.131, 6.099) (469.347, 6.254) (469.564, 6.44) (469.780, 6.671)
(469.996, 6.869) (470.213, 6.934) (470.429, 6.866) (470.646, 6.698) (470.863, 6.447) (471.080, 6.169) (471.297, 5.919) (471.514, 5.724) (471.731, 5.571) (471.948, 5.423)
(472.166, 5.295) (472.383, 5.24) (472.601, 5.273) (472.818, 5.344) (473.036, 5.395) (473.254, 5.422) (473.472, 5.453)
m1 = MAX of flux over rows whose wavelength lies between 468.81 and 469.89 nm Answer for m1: 6.671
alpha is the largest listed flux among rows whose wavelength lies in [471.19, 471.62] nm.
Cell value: 5.919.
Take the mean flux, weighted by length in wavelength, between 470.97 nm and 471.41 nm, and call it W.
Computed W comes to 6.04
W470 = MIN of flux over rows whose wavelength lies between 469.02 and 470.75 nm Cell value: 6.099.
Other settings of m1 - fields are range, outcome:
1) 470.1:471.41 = 6.934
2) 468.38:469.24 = 6.099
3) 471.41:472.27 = 5.724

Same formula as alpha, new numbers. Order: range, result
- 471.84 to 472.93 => 5.423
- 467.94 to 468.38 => 5.894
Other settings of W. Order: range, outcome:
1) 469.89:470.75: 6.84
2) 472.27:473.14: 5.32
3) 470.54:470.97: 6.57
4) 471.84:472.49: 5.32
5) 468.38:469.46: 5.99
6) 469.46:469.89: 6.57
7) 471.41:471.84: 5.65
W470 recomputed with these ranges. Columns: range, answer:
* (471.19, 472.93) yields 5.24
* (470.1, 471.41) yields 5.919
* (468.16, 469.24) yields 5.801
